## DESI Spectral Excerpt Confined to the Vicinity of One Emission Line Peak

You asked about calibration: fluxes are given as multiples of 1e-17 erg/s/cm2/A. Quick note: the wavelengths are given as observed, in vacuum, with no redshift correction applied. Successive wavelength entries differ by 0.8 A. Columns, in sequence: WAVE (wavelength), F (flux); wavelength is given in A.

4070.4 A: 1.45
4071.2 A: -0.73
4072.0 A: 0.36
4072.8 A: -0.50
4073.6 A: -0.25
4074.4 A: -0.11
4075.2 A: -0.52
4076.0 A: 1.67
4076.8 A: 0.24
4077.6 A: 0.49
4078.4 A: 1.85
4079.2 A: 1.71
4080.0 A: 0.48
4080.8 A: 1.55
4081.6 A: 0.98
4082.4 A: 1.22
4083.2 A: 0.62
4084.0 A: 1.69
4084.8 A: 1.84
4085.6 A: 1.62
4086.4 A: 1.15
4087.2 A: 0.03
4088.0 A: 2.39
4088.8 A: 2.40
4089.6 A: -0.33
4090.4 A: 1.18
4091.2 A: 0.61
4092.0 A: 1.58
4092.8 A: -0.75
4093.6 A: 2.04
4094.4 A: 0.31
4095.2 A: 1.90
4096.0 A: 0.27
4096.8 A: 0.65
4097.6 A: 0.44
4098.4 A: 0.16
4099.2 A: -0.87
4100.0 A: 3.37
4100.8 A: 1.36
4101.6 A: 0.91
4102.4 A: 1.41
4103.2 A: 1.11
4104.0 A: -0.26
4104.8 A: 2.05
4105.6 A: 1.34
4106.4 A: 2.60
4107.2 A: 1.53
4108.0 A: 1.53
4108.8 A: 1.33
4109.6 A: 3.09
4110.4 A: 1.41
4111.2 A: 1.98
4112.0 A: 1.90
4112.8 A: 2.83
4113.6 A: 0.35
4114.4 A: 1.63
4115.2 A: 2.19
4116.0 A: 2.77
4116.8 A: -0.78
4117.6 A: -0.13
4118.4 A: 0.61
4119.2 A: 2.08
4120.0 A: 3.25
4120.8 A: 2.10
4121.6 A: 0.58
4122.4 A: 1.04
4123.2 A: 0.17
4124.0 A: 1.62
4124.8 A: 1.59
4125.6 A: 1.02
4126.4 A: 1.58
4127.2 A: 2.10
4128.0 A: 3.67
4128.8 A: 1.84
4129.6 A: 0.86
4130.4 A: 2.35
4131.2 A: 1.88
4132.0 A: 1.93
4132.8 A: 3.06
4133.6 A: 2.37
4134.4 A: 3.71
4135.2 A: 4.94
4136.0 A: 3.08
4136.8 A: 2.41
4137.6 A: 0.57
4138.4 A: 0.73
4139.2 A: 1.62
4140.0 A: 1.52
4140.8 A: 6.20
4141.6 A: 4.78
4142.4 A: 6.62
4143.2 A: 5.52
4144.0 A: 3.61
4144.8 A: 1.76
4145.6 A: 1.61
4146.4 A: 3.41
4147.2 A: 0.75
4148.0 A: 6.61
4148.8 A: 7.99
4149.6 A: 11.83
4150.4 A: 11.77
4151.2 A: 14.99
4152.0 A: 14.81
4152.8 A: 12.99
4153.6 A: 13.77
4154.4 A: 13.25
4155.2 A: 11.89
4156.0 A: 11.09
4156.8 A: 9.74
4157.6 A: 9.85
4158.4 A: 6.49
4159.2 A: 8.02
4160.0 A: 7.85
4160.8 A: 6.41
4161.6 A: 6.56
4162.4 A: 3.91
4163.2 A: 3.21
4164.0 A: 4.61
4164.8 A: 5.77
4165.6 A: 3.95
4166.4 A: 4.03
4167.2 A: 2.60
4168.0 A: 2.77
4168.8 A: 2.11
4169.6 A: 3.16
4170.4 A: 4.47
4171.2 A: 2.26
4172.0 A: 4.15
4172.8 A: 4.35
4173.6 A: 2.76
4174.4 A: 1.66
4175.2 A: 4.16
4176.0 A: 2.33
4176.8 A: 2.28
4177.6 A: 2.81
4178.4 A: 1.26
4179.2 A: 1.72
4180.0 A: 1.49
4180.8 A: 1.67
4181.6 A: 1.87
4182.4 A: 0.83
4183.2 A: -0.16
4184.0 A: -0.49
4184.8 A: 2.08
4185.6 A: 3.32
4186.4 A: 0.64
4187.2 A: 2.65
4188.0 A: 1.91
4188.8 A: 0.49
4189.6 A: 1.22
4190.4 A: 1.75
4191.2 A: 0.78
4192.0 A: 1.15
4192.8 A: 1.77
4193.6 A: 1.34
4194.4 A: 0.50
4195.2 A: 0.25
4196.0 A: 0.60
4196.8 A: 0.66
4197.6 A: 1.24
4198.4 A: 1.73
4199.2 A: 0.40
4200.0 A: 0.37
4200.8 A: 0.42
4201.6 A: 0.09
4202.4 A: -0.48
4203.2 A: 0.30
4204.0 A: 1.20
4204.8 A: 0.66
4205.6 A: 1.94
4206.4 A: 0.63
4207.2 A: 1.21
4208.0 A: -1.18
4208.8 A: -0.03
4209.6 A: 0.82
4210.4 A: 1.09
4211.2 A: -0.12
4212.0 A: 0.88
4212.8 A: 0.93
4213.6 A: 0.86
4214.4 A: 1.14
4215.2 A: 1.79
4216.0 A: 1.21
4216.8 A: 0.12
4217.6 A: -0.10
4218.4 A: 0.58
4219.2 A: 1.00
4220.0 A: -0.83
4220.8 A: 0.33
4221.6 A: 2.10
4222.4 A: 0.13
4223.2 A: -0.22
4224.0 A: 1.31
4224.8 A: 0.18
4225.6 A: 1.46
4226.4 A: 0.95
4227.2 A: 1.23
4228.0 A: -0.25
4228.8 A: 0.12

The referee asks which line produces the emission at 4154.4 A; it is Lyman alpha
